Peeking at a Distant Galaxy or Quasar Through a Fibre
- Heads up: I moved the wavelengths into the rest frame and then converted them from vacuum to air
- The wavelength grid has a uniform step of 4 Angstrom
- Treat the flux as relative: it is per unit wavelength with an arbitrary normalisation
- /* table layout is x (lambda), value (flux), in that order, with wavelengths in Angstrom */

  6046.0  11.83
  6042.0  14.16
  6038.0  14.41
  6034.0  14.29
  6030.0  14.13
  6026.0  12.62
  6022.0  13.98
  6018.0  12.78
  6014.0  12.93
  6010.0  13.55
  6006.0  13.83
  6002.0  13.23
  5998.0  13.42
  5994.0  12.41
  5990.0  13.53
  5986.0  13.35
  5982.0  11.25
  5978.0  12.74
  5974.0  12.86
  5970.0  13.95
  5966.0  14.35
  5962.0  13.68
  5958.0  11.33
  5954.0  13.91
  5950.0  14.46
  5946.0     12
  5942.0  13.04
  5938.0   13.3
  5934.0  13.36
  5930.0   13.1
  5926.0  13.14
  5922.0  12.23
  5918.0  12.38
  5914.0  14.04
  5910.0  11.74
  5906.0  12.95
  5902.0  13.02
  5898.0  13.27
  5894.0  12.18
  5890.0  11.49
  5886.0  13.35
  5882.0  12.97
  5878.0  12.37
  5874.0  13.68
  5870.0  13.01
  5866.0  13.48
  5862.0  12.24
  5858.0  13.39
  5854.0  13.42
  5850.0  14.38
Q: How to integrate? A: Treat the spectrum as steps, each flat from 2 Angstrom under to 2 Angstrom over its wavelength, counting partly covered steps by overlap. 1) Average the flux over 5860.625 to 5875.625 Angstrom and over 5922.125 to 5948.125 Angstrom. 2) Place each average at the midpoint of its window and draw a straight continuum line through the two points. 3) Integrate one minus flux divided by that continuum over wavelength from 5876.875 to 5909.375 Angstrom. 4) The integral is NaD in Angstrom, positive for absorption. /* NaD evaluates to 0.97 Angstrom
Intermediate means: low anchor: 13.1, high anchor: 12.9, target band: 12.7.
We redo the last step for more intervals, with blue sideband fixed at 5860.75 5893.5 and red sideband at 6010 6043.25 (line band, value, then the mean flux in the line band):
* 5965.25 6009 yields 0.89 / 13.1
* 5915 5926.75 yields 0.36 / 12.6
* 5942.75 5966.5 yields 0.06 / 13.2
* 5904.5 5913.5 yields 0.27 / 12.6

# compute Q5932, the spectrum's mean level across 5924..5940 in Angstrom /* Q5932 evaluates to 13.2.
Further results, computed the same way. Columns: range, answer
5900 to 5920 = 12.8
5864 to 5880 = 13.1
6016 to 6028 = 13.1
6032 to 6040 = 14.3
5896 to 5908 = 13.1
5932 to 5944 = 13.2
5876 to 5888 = 12.9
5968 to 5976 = 13.4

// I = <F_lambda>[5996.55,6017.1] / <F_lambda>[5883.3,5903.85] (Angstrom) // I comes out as 1.1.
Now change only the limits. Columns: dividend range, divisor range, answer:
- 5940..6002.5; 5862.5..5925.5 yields 1.02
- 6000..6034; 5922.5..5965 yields 1.02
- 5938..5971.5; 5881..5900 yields 1.05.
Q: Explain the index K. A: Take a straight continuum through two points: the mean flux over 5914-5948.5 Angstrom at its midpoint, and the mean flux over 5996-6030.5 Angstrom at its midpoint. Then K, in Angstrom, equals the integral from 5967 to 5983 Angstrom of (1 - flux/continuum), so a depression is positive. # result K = 0.3 Angstrom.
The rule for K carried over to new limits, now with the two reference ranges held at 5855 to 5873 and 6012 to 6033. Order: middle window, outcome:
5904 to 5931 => 0.8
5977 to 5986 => 0.7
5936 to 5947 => 0.3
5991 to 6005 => 0.2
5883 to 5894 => 0.6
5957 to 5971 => -0.2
